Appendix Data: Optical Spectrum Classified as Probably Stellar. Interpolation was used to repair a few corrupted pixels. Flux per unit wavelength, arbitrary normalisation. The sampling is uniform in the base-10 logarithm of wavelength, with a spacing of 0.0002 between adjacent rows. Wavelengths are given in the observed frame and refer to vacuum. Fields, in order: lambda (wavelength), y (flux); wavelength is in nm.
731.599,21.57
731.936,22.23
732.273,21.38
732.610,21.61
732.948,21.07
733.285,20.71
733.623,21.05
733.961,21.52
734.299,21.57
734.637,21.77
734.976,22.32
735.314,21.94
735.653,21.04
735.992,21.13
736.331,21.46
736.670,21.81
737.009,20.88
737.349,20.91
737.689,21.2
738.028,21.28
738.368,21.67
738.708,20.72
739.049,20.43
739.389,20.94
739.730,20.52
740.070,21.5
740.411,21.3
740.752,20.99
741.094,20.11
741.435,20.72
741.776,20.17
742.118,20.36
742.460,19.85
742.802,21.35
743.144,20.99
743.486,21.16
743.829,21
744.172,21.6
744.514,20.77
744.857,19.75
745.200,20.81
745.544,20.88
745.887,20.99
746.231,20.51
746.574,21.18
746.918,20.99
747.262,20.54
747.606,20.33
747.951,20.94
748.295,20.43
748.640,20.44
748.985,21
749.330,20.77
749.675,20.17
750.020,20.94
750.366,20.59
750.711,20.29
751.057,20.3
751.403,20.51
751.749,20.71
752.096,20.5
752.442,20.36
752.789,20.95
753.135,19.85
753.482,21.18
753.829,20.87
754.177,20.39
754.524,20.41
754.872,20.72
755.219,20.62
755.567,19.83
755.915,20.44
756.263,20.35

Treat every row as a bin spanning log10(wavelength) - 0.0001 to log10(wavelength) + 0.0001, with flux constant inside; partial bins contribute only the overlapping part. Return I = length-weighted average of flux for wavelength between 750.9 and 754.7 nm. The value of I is 20.5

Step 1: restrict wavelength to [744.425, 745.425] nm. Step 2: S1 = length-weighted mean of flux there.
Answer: 20.4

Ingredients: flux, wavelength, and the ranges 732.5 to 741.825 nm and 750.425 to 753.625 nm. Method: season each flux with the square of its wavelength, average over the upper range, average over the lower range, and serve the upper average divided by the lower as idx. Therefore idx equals 1.01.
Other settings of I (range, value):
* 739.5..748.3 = 20.8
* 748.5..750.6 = 20.6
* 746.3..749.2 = 20.7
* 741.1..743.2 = 20.5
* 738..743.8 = 20.8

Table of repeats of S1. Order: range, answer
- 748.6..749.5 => 20.8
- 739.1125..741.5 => 20.9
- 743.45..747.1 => 20.9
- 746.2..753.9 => 20.6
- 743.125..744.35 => 21.2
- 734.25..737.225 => 21.5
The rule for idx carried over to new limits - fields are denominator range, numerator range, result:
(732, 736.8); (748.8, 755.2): 1.01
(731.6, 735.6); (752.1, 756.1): 1.01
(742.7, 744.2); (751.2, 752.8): 0.99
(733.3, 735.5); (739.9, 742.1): 0.98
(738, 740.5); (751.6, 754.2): 1.02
